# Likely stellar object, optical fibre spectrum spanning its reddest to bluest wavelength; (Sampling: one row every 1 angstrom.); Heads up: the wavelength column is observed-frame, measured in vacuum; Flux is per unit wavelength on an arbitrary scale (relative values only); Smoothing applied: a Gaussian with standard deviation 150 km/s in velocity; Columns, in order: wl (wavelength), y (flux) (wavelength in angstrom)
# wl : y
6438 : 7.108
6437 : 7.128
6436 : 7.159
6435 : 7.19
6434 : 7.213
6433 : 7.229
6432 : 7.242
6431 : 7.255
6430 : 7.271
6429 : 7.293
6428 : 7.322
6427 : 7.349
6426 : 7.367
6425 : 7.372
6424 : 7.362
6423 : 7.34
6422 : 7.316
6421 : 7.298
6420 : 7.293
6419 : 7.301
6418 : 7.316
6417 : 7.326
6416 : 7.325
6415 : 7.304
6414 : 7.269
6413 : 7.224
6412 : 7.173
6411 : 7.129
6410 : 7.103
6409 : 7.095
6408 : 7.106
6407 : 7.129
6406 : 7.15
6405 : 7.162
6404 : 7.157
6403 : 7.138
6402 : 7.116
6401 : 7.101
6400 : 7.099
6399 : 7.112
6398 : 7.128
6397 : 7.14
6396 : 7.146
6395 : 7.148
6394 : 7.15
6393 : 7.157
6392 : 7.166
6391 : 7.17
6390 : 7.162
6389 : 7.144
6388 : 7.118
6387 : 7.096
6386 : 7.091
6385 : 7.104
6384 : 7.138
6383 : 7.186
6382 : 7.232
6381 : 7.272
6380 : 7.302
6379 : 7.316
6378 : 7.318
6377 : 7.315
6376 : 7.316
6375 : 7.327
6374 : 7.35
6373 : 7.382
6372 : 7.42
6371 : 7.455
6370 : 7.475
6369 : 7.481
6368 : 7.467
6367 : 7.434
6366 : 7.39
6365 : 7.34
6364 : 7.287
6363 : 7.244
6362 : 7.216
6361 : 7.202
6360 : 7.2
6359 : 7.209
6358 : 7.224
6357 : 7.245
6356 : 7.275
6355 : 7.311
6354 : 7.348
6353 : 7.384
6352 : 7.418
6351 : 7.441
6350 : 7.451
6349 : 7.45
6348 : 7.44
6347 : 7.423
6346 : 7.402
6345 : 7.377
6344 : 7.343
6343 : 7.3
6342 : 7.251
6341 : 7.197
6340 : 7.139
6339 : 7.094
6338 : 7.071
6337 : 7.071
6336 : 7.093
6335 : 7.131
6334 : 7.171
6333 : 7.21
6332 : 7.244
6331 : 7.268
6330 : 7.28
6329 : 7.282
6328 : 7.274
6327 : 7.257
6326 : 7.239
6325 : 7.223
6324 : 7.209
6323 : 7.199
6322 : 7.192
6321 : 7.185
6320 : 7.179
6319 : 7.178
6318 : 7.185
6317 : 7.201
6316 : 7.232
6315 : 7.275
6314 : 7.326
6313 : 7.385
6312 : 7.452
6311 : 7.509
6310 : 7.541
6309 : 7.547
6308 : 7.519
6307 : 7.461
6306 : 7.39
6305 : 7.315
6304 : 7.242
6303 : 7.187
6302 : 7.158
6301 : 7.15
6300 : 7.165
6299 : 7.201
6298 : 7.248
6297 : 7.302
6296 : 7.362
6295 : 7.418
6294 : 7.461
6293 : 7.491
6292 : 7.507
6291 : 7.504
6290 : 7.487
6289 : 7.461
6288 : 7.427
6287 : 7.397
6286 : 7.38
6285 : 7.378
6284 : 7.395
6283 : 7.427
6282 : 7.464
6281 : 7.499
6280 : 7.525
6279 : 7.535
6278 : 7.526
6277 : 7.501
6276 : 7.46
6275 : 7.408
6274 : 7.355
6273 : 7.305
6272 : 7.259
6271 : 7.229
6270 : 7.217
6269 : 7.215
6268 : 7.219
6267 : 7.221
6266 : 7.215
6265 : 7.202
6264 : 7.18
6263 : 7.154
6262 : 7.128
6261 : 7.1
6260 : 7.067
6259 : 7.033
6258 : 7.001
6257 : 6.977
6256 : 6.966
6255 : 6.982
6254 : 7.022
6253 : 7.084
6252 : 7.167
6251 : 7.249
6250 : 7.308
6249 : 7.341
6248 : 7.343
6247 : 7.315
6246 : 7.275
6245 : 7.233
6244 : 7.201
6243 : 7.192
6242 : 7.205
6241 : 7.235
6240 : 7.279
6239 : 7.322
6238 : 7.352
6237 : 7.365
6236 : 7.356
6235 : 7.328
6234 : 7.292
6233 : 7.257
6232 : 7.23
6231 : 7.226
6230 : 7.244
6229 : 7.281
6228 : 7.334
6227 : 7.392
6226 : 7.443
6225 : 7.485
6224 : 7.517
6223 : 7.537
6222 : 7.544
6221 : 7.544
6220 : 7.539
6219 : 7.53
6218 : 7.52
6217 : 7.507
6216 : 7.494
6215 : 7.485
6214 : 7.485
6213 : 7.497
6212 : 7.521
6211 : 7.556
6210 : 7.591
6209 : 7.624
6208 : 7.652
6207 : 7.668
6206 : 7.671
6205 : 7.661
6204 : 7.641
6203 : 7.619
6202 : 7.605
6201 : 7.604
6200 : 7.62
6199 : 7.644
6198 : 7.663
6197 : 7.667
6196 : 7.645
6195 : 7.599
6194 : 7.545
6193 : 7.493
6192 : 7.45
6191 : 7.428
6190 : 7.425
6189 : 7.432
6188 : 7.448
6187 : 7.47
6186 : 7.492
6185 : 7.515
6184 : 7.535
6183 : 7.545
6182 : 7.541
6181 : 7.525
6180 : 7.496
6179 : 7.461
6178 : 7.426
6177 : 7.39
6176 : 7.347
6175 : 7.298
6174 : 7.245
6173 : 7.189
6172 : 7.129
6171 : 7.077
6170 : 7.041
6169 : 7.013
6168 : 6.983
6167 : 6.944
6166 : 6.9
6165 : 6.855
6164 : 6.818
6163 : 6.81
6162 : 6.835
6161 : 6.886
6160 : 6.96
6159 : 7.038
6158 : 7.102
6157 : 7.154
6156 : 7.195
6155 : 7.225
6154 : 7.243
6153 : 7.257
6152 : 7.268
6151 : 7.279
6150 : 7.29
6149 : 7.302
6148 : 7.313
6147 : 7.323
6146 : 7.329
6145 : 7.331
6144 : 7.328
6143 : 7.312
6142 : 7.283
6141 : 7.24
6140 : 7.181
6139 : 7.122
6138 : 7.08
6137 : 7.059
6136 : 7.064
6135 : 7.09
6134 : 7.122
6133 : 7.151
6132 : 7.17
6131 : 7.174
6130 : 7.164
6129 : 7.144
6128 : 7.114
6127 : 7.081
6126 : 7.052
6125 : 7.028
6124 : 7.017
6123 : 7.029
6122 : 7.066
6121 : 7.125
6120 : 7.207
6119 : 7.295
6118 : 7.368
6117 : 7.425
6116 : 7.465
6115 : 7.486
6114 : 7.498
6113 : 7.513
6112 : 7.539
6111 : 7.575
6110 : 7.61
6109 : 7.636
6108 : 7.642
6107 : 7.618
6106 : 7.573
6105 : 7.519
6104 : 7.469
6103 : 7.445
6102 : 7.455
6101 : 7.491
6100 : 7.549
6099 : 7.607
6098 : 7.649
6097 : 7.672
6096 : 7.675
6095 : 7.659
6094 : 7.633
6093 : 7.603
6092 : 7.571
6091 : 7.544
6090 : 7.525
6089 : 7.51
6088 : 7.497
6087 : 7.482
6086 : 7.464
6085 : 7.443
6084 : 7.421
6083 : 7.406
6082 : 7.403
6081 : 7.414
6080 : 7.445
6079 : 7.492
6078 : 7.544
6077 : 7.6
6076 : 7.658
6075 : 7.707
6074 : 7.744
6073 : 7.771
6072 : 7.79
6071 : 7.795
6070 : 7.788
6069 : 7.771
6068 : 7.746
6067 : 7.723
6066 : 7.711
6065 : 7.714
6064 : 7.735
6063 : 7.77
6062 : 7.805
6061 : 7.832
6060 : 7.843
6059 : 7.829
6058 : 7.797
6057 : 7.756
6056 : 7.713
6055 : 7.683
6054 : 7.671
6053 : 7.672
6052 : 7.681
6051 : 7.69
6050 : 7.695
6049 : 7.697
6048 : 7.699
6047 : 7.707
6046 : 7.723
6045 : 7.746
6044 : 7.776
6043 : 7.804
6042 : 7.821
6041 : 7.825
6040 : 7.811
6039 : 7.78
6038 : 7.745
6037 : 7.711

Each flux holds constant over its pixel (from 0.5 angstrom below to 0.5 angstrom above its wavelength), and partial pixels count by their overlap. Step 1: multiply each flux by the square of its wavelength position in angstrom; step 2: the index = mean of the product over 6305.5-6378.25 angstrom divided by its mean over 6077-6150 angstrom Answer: 1.07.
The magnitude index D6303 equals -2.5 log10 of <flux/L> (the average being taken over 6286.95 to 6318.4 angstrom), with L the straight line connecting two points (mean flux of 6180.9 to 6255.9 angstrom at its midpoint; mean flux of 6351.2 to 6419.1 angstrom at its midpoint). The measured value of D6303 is 0.00 mag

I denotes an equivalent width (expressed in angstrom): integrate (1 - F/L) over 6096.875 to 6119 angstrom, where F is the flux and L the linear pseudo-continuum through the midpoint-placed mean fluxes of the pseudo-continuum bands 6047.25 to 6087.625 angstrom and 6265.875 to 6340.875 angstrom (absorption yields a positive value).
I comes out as 0.2 angstrom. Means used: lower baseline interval 7.66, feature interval 7.53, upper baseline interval 7.31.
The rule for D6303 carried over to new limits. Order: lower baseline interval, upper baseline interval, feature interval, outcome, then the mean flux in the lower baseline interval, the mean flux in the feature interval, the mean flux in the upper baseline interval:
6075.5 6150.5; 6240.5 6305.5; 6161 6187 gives 0.02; 7.38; 7.21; 7.28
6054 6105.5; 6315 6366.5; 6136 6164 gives 0.05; 7.63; 7.17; 7.26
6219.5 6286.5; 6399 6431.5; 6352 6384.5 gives -0.01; 7.29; 7.32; 7.23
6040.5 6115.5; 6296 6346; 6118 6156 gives 0.05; 7.64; 7.19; 7.26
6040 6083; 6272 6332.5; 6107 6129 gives 0.04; 7.71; 7.33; 7.35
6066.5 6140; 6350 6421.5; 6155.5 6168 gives 0.07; 7.44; 6.96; 7.24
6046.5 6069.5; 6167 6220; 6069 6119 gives 0.02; 7.74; 7.56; 7.47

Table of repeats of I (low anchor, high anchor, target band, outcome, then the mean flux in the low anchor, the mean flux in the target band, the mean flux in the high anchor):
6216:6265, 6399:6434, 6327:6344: 0.13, 7.28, 7.2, 7.23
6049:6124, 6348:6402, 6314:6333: 0.24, 7.58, 7.23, 7.27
